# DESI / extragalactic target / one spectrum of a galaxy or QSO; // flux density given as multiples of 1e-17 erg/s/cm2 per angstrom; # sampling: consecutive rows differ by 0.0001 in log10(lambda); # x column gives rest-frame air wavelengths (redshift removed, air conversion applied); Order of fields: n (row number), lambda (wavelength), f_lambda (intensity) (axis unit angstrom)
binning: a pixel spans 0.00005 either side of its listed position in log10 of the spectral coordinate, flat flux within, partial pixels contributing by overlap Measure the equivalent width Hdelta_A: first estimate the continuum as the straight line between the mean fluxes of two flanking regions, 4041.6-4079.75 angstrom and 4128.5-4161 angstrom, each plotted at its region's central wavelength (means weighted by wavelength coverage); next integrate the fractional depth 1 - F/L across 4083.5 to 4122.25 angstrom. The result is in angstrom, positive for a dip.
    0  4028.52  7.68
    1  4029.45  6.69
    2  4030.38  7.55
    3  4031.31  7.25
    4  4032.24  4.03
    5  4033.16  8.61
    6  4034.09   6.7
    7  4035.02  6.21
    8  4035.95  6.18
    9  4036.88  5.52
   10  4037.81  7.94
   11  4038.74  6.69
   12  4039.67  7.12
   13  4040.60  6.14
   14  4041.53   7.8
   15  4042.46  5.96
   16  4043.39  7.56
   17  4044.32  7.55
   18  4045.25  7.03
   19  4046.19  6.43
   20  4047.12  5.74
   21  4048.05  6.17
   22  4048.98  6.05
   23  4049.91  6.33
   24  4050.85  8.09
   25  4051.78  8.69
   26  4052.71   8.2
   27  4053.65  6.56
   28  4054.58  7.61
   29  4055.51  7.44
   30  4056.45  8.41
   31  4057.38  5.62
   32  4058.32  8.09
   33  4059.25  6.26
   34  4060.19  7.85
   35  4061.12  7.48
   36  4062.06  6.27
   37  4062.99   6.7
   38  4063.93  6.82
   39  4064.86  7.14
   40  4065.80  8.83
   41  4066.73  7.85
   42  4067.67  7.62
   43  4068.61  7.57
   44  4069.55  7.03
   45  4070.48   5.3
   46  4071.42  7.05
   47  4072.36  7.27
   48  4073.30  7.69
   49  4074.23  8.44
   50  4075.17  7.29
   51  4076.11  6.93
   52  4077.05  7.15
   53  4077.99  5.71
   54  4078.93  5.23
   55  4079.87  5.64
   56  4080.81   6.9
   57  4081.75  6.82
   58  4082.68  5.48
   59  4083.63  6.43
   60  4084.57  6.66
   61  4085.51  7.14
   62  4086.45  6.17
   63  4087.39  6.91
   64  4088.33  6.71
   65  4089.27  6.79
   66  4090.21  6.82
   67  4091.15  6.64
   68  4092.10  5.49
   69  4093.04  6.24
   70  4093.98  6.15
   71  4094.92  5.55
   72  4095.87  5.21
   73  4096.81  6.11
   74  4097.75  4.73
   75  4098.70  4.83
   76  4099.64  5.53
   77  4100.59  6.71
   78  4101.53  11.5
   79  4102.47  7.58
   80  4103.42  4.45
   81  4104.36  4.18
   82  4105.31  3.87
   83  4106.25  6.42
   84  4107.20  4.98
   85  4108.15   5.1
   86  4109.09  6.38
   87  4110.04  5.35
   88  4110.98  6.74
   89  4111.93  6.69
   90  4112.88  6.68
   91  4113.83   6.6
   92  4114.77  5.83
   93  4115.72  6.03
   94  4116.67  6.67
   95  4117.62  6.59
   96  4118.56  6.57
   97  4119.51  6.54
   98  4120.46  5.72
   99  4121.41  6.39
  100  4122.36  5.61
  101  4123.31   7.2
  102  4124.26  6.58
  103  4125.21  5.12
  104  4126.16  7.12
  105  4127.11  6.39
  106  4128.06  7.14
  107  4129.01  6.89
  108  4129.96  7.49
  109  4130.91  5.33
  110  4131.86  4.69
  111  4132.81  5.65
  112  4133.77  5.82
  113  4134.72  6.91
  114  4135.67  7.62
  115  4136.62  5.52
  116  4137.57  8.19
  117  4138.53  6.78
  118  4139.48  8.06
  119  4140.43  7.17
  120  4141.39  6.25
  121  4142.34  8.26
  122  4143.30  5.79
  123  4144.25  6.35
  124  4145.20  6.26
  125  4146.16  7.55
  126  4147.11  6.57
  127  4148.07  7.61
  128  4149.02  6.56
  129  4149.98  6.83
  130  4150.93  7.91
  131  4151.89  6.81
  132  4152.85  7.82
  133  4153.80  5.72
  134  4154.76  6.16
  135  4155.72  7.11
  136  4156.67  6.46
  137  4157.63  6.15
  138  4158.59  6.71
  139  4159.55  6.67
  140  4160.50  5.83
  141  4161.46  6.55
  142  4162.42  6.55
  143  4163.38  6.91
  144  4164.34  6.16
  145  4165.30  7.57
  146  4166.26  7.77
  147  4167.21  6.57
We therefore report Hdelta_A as 3.95 angstrom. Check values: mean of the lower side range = 7.07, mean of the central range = 6.18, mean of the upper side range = 6.69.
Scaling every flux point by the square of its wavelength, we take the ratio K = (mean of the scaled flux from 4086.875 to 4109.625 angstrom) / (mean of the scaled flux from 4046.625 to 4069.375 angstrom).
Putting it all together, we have 0.85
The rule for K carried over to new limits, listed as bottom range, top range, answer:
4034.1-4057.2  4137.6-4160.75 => 1.03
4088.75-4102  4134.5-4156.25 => 1.13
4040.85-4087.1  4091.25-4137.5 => 0.91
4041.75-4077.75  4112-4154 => 0.96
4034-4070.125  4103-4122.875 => 0.86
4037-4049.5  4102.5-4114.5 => 0.87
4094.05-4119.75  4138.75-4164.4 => 1.14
